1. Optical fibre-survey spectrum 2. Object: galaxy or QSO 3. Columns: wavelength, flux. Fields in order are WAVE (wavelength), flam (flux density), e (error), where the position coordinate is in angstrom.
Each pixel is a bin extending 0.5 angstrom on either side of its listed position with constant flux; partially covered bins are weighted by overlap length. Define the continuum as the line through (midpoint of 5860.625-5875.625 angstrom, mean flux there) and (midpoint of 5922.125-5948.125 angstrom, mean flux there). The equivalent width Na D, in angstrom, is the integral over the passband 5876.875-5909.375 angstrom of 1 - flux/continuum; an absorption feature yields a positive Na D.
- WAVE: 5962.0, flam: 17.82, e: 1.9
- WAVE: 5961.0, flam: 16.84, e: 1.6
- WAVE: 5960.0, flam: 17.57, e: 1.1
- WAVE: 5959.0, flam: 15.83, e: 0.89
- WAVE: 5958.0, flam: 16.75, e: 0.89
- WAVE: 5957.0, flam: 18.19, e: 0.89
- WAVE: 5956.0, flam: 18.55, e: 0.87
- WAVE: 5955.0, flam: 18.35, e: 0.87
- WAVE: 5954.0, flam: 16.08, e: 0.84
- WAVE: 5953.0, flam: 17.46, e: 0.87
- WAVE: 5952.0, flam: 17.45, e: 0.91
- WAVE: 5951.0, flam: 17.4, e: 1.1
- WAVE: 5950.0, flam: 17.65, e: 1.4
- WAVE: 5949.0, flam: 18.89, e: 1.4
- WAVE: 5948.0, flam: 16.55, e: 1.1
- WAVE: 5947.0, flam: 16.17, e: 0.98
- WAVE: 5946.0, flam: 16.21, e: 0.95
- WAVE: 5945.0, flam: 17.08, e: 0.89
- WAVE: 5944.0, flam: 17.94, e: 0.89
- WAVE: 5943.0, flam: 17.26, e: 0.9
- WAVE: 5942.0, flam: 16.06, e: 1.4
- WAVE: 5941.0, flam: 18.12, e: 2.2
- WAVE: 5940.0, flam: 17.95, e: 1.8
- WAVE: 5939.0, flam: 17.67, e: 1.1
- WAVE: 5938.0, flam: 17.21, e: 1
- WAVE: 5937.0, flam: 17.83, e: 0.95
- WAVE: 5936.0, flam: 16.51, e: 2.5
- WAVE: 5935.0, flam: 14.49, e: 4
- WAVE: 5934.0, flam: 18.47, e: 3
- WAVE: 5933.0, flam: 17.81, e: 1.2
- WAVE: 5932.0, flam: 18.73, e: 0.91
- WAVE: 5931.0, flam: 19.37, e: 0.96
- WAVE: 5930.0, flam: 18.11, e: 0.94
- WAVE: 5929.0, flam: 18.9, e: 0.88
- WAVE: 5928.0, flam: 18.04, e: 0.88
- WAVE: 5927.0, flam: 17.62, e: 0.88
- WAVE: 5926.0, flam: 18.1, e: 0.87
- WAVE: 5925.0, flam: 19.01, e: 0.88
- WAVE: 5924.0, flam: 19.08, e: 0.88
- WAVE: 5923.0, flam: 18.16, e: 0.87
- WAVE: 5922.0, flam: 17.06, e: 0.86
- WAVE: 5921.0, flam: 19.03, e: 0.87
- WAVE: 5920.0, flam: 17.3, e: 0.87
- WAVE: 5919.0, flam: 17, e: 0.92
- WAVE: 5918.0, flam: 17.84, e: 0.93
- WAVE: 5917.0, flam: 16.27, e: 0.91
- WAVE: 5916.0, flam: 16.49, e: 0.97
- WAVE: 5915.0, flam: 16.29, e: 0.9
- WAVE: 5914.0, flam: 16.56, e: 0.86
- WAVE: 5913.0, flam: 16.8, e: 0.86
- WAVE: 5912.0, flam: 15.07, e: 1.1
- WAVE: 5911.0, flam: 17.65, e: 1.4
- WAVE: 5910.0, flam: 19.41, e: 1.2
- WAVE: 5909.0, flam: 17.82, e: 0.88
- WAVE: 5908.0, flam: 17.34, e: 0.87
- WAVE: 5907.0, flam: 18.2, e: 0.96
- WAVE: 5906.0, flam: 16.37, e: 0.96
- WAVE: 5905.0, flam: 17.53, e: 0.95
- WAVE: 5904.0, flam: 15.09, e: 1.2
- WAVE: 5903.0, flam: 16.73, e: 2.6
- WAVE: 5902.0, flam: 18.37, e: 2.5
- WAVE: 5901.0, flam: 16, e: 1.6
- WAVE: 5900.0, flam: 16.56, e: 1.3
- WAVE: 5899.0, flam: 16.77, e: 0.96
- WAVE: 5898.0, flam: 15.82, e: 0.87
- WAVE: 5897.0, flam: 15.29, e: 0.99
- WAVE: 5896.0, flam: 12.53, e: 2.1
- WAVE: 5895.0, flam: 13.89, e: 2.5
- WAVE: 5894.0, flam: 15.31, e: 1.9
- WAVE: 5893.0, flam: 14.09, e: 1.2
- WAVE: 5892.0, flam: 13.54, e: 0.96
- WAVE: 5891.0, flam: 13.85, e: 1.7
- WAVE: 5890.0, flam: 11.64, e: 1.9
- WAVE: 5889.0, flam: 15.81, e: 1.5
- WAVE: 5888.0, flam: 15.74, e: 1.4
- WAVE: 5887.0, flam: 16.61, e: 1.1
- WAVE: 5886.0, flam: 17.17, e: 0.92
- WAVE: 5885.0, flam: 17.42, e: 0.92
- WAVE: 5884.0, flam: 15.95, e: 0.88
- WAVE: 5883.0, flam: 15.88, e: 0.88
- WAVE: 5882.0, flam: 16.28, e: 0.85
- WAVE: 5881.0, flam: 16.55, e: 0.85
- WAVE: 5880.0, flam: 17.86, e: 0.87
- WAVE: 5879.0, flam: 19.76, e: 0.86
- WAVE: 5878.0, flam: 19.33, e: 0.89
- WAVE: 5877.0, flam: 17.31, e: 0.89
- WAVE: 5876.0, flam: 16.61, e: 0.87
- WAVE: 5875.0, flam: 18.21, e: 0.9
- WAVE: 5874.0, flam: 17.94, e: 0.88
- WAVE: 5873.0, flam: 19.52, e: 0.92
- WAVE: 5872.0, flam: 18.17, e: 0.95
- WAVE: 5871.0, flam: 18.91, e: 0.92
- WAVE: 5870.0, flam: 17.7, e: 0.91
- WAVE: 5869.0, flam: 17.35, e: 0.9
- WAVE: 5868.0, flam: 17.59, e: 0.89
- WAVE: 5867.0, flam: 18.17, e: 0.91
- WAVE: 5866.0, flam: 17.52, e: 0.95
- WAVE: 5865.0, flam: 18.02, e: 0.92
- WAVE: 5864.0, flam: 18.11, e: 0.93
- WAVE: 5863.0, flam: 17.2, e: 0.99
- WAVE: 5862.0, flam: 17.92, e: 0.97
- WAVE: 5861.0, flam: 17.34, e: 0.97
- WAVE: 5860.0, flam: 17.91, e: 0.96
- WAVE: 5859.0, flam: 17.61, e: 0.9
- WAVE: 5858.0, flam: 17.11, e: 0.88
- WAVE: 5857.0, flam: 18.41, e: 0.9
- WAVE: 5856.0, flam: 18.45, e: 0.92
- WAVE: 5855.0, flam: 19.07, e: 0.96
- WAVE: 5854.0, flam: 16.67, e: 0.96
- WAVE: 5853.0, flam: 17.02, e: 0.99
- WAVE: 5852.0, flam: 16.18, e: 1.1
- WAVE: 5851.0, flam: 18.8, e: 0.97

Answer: 3.0 angstrom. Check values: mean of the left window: 18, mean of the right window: 17.6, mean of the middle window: 16.2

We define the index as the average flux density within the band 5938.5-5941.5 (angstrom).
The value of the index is 17.9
